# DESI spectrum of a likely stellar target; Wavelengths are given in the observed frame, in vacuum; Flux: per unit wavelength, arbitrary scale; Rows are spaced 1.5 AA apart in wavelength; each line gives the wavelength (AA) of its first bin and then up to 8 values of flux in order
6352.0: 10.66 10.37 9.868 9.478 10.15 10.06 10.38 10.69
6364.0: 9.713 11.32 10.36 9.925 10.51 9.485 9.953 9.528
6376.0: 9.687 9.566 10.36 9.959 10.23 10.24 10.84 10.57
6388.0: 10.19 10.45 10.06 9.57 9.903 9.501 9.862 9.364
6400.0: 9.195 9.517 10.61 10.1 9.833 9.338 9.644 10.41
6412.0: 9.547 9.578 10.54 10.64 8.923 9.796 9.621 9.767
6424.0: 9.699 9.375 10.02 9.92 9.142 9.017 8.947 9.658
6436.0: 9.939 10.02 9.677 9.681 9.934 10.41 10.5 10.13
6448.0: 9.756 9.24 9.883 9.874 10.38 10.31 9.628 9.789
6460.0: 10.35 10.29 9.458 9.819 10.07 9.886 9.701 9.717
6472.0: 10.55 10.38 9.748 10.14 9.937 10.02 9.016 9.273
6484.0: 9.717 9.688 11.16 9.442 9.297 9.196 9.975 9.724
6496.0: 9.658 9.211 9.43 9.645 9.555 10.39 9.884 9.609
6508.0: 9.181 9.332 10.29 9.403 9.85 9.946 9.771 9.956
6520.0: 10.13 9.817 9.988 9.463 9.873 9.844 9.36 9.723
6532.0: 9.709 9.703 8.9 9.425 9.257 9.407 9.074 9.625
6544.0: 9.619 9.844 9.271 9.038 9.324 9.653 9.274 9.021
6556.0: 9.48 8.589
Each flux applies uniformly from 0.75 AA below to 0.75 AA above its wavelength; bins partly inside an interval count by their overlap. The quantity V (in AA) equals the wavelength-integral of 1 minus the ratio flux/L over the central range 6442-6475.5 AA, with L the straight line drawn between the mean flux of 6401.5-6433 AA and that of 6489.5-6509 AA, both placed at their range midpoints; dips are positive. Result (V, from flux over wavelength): -1.11 AA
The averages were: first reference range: 9.75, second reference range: 9.6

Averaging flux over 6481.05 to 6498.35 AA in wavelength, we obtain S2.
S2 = 9.64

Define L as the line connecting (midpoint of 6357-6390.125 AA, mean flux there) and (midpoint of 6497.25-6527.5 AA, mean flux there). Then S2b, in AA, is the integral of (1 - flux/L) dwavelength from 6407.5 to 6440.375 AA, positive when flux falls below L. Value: 1.1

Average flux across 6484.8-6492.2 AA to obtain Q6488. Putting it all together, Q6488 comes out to 9.76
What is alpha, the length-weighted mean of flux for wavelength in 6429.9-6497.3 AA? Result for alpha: 9.83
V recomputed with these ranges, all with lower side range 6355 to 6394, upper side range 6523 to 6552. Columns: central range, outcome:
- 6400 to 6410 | 0.2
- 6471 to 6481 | -0.3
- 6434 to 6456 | -0.2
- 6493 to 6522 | -0.4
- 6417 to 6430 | 0.4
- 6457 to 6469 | -0.2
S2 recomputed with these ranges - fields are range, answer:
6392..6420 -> 9.78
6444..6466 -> 9.97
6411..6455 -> 9.79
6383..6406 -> 9.99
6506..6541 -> 9.64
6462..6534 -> 9.77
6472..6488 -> 9.93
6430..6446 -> 9.75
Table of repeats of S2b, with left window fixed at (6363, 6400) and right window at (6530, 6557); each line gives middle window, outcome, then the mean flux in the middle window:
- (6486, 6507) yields -0.32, 9.73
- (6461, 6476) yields -0.41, 9.96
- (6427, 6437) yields 0.35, 9.5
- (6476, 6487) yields -0.15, 9.77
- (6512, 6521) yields -0.33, 9.85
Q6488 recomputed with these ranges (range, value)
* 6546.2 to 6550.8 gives 9.22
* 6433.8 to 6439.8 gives 9.82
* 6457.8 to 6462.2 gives 10.1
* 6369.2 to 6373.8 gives 9.98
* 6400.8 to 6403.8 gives 10.1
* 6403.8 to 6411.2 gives 9.86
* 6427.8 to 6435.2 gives 9.33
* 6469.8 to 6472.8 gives 10.1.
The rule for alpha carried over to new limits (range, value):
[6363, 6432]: 9.91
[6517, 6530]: 9.8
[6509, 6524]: 9.85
